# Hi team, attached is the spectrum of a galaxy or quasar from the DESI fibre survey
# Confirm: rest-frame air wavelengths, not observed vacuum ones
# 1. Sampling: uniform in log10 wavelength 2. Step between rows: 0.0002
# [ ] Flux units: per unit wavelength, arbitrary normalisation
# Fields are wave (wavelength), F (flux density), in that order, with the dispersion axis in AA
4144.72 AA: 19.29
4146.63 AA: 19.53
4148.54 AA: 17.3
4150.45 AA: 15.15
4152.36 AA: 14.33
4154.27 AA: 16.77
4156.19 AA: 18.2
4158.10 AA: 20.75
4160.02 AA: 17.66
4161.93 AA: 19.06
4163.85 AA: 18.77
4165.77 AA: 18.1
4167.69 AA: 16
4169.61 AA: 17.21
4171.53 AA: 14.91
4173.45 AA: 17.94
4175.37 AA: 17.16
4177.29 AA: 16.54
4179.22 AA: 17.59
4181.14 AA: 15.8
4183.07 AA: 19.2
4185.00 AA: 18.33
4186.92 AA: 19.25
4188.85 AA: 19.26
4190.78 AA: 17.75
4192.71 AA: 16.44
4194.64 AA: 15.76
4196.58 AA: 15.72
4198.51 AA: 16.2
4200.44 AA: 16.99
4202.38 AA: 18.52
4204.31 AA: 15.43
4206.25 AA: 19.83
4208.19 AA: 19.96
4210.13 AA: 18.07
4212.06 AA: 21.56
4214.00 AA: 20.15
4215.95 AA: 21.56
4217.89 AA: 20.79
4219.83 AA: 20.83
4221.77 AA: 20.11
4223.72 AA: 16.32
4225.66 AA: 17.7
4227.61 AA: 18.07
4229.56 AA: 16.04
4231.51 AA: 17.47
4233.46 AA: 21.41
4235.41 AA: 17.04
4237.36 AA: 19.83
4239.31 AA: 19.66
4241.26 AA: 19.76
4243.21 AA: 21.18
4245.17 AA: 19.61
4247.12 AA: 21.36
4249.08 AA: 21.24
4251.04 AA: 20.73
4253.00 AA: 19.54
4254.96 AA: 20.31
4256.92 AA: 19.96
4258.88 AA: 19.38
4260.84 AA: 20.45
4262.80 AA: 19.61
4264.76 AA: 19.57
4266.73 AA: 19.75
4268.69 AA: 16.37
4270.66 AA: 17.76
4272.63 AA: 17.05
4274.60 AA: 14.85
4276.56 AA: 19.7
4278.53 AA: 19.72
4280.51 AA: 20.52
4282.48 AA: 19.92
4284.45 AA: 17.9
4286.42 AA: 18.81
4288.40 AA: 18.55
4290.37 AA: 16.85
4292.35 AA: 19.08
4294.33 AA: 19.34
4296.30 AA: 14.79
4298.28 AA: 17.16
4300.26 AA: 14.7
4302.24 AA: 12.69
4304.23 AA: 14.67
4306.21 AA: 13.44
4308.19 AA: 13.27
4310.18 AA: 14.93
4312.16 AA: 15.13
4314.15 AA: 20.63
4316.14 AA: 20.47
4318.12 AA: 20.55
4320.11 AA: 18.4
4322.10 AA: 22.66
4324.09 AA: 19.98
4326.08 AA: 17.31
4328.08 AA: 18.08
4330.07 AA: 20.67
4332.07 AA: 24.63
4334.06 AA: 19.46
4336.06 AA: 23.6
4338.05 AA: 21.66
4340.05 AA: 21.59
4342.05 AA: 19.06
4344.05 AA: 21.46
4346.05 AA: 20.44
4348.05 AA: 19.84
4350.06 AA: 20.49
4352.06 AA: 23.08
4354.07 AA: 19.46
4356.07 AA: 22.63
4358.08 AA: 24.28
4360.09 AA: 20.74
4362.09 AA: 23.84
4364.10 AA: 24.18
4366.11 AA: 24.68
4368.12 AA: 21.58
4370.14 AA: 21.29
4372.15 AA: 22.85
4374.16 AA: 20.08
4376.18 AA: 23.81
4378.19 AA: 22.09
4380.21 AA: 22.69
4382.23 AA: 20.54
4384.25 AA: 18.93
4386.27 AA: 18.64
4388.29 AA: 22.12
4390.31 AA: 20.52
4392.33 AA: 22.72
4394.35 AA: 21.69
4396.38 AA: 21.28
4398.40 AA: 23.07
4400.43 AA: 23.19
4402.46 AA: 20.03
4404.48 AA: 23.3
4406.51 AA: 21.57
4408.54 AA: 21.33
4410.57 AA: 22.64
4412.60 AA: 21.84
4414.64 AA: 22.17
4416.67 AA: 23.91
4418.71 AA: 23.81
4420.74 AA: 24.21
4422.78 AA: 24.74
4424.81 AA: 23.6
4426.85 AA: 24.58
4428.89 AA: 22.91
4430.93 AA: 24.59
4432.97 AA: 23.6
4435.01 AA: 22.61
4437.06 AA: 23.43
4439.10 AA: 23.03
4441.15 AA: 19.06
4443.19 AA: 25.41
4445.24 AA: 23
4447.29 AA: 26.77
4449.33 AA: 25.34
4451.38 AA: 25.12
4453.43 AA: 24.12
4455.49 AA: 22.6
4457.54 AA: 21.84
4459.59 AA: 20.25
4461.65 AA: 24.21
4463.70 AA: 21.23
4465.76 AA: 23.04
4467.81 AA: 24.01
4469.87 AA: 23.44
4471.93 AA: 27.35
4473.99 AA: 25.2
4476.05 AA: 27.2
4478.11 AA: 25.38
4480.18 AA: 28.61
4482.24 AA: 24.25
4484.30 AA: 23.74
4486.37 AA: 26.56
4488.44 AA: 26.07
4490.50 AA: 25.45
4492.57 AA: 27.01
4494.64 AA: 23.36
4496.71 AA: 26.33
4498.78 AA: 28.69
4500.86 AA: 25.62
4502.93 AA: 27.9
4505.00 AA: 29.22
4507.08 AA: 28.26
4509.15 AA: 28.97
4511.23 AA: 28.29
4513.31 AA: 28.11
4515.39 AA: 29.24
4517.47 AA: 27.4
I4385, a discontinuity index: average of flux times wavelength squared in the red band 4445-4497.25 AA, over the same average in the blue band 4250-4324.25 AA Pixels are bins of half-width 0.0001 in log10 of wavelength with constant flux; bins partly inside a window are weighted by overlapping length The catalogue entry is 1.48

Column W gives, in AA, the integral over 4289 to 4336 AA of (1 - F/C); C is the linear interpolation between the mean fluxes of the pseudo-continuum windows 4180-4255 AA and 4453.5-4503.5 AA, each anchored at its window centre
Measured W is 7.1 AA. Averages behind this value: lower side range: 18.8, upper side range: 24.9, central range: 17.9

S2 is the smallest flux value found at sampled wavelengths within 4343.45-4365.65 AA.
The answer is 19.46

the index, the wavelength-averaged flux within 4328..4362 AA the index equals 21.4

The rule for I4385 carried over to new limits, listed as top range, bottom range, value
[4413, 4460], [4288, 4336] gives 1.39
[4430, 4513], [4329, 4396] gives 1.21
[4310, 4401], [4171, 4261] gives 1.21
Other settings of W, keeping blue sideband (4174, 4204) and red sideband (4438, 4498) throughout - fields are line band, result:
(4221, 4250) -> -0.9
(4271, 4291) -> 1.3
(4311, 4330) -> 1.3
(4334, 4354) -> 0.2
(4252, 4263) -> -0.5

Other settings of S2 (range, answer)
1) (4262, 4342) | 12.69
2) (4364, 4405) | 18.64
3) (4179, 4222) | 15.43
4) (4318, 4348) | 17.31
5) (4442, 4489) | 20.25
